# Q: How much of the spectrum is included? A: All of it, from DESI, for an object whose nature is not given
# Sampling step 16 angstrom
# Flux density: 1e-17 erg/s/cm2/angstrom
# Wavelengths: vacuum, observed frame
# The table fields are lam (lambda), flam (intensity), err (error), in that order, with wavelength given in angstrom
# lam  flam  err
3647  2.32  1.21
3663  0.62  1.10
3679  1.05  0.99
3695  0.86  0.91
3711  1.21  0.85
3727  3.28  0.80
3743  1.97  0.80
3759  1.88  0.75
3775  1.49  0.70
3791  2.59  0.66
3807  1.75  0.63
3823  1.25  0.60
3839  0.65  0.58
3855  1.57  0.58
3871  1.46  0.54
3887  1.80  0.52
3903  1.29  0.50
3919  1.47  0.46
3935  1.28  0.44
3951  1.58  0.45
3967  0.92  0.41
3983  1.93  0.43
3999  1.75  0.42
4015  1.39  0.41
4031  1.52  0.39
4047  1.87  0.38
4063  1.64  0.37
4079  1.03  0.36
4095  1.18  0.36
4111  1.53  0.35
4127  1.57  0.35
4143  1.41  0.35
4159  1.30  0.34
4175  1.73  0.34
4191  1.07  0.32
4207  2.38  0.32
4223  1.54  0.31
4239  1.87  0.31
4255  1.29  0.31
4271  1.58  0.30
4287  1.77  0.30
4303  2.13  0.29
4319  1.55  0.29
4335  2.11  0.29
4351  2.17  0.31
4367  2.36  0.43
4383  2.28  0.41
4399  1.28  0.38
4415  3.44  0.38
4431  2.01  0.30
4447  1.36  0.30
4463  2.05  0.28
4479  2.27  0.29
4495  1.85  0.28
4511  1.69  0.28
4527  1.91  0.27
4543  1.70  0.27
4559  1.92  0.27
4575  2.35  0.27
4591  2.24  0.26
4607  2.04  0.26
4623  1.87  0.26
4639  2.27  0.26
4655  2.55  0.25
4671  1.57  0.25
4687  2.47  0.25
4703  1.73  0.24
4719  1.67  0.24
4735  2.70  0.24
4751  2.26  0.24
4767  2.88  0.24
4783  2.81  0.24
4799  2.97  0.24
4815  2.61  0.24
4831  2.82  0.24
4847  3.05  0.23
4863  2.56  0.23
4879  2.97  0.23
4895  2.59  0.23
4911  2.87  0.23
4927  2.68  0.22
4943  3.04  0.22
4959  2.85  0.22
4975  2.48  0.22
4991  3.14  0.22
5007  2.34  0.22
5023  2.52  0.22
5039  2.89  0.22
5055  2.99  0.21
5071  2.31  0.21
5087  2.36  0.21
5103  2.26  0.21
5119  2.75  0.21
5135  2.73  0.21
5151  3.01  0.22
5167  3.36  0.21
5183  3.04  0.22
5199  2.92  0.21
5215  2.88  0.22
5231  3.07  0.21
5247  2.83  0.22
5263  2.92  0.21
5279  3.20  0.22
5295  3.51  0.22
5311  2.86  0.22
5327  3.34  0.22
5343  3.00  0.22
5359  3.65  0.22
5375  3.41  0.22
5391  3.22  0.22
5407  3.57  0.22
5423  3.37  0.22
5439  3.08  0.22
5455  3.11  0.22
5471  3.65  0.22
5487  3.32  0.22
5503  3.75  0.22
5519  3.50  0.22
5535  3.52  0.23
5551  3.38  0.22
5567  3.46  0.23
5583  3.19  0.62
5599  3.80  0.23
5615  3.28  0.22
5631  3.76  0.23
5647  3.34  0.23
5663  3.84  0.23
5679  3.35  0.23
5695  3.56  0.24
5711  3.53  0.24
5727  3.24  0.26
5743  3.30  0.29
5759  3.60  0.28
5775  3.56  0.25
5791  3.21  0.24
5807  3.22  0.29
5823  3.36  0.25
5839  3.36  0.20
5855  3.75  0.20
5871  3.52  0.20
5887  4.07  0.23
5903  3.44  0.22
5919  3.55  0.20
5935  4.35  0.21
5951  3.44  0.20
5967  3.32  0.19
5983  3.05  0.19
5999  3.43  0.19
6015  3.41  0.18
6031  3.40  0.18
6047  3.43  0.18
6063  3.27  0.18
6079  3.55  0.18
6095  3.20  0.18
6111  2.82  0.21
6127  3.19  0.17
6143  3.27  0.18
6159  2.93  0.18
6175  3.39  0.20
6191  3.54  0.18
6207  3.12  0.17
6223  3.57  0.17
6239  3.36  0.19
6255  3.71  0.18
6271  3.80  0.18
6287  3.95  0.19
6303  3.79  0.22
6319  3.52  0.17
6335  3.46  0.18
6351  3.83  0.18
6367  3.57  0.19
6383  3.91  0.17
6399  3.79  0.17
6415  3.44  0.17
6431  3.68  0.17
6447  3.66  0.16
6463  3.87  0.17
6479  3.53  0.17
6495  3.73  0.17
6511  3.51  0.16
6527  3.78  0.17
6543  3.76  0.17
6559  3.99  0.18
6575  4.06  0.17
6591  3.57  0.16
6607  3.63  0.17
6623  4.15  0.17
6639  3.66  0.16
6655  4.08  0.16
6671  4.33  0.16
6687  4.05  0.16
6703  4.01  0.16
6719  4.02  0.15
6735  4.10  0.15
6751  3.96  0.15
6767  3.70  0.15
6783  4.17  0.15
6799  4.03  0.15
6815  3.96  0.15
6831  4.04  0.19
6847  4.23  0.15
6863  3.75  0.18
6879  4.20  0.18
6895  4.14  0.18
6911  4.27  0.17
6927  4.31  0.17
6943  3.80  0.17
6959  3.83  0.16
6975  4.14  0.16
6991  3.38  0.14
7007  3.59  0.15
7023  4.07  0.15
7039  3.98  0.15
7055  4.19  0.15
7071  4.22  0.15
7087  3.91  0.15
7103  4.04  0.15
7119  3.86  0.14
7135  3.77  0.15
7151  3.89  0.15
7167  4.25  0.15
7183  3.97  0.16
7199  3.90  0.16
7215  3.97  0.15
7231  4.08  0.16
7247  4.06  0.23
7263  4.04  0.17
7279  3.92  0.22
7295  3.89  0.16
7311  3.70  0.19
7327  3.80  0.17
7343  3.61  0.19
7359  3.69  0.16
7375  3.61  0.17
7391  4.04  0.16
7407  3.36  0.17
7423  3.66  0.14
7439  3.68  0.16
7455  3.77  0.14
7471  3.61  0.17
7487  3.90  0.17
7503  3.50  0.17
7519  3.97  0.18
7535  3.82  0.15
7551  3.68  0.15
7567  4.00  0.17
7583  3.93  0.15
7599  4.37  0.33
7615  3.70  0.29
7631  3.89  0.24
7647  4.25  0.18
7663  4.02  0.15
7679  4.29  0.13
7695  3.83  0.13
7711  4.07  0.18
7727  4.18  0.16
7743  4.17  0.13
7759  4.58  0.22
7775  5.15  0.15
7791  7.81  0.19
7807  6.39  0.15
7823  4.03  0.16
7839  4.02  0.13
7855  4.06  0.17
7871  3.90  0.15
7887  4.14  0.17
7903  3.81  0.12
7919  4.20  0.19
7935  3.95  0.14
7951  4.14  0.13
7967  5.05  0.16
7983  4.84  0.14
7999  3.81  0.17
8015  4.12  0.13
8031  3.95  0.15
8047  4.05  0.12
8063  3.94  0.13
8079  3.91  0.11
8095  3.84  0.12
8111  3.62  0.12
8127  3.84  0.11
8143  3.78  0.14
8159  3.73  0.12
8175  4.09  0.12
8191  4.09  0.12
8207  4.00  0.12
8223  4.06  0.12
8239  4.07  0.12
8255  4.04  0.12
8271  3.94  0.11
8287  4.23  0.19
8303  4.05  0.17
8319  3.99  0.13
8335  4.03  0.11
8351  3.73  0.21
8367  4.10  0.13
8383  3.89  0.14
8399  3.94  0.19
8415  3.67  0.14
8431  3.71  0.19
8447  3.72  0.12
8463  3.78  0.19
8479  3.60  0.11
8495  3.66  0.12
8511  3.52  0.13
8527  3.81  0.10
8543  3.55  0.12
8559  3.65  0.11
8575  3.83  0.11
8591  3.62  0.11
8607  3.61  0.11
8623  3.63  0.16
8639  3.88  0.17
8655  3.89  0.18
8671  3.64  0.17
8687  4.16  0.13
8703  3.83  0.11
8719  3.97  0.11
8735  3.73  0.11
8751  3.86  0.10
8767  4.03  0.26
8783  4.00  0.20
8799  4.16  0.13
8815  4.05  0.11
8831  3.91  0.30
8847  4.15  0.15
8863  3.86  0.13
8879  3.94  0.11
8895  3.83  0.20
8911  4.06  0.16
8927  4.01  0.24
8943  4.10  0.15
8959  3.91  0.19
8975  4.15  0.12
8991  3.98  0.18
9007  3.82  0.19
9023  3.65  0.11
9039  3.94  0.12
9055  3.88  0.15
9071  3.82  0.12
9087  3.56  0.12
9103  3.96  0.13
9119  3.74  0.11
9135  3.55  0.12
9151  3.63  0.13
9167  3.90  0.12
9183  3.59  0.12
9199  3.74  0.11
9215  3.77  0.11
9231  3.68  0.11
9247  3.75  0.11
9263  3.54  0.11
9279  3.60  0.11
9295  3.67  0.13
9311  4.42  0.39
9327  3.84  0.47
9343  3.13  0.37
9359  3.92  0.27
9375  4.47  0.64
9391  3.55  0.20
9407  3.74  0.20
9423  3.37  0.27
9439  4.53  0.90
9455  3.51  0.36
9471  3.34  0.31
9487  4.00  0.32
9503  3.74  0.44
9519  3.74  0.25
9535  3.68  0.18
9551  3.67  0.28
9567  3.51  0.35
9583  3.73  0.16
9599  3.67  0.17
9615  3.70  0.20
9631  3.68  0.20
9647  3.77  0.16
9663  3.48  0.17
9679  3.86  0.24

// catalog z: 0.19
